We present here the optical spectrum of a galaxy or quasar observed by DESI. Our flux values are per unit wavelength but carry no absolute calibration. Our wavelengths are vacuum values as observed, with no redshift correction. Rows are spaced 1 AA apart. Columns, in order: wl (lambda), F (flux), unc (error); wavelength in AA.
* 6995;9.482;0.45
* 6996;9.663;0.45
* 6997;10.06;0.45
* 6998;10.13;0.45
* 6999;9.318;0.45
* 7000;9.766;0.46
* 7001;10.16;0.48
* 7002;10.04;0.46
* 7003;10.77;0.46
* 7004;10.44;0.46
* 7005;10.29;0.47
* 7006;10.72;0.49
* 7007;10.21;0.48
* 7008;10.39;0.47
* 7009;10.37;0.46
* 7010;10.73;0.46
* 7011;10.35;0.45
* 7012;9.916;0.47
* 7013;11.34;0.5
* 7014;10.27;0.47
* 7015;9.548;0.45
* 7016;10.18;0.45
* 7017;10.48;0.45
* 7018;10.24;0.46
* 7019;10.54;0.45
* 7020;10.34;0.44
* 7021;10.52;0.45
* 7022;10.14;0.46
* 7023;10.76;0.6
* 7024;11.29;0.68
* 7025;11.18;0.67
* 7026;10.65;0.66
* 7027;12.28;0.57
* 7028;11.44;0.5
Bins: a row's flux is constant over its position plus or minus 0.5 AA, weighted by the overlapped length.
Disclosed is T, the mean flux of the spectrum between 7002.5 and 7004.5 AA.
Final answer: 10.6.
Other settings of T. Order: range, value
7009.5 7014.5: 10.5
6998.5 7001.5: 9.75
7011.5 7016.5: 10.3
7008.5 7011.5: 10.5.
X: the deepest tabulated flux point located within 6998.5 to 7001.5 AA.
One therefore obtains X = 9.318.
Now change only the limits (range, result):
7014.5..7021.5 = 9.548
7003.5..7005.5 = 10.29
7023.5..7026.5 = 10.65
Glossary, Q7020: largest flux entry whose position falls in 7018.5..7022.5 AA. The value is 10.54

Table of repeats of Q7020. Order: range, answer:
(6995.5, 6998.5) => 10.13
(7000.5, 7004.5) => 10.77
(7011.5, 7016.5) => 11.34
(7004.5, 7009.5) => 10.72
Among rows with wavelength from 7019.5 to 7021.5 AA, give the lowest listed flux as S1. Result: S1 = 10.34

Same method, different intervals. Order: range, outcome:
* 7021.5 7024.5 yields 10.14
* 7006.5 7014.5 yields 9.916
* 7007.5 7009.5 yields 10.37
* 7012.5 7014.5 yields 10.27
